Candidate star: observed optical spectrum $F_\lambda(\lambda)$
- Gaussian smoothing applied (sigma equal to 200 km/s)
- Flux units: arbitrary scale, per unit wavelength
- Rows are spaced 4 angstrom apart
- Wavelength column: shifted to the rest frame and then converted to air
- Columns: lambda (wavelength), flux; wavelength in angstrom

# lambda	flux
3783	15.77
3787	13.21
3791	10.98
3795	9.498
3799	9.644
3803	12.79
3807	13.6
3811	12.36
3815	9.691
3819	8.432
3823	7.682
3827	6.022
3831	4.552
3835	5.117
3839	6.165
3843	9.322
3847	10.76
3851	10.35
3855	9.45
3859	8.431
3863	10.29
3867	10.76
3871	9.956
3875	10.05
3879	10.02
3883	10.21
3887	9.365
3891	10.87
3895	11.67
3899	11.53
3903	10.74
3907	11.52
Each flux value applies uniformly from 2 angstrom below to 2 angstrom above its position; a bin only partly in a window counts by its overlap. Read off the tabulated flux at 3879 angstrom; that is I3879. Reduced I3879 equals 10.02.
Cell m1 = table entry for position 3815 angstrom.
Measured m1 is 9.691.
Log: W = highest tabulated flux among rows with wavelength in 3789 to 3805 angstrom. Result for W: 12.79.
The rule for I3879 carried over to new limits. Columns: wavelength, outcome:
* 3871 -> 9.956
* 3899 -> 11.53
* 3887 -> 9.365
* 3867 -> 10.76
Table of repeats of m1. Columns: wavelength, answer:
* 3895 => 11.67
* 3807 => 13.6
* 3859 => 8.431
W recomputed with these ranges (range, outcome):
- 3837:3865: 10.76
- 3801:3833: 13.6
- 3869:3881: 10.05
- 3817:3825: 8.432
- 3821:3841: 7.682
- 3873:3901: 11.67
